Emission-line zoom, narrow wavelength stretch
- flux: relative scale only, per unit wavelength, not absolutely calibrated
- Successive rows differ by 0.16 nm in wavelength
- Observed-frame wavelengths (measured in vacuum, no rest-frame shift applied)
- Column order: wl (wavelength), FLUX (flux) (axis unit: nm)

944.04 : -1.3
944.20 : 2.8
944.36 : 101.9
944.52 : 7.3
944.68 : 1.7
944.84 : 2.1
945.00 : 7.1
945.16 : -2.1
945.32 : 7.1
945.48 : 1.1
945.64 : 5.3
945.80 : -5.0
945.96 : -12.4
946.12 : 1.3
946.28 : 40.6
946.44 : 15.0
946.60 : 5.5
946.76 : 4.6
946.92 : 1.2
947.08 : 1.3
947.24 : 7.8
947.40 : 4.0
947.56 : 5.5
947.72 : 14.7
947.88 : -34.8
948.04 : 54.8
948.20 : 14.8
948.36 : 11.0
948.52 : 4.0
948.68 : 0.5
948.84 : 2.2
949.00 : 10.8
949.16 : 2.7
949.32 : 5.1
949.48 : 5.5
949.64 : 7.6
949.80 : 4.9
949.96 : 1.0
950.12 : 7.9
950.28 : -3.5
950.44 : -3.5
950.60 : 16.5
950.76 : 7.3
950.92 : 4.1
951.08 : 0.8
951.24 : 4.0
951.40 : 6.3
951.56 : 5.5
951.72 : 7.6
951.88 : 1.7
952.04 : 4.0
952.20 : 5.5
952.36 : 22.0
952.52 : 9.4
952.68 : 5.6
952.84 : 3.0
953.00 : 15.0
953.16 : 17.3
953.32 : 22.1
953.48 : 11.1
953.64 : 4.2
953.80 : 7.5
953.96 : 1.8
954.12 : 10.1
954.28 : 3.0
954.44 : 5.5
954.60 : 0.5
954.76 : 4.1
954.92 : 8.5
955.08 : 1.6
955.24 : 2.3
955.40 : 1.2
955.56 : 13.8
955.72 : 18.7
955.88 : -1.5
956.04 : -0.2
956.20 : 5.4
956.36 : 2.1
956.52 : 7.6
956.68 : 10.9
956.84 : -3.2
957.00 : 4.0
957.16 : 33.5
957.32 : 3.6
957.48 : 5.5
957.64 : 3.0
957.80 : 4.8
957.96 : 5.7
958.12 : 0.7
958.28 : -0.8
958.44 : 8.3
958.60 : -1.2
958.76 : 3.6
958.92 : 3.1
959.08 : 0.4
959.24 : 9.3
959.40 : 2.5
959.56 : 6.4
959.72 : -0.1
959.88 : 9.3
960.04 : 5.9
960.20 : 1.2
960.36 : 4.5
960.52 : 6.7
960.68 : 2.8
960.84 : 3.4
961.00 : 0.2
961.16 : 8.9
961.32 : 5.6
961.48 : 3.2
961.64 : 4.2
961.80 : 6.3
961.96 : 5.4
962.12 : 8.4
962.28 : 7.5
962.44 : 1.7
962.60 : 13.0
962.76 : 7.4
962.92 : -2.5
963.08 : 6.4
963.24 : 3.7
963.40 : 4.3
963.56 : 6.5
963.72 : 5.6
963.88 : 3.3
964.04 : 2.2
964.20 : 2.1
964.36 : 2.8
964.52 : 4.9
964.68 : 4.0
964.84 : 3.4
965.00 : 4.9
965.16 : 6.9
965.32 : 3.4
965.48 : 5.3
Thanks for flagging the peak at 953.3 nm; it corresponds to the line Hbeta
